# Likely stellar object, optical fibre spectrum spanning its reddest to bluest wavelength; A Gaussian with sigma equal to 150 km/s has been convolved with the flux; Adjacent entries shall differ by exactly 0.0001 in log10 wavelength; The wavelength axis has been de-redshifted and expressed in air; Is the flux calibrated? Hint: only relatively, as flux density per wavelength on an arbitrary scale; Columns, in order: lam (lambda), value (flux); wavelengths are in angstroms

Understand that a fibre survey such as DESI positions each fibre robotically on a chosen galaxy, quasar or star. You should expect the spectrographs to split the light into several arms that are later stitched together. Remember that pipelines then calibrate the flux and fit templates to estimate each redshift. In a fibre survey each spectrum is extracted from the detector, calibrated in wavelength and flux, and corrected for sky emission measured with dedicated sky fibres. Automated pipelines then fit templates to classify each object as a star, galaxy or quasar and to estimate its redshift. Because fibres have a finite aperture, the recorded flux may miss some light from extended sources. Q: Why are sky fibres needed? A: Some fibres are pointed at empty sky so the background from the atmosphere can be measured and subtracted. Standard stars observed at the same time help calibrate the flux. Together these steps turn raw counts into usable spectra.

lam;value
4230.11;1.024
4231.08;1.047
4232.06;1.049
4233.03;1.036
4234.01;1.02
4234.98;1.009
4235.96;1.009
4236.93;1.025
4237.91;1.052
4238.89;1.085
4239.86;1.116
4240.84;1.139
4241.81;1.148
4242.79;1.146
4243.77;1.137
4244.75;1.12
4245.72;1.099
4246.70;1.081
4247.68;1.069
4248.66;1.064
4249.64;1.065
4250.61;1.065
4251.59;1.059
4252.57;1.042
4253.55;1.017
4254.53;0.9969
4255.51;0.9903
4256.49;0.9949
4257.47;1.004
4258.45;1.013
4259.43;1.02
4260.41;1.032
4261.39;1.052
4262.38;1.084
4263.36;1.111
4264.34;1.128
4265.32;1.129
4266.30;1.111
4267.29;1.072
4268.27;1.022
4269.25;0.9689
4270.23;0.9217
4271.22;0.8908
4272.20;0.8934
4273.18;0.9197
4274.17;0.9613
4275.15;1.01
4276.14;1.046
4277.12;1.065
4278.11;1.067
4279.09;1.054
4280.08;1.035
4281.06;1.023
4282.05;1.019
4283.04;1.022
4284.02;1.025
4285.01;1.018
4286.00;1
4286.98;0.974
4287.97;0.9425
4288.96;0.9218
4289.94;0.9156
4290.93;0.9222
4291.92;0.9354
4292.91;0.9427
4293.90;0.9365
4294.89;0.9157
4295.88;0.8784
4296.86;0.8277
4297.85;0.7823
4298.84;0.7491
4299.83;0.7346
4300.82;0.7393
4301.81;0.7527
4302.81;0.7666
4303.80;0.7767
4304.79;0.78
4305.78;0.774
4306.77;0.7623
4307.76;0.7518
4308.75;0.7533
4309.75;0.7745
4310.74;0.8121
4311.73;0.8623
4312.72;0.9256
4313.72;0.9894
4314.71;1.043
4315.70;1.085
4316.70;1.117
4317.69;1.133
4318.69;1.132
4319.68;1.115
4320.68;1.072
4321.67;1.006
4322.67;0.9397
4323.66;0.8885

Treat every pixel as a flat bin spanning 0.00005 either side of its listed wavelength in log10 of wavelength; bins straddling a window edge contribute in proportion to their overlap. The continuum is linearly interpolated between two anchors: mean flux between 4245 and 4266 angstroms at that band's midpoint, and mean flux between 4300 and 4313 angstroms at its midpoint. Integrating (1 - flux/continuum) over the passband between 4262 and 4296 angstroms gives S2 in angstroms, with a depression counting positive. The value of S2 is -2.5 angstroms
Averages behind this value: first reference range 1.05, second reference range 0.783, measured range 0.998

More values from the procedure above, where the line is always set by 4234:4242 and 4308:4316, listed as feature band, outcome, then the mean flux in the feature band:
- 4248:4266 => -0.5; 1.05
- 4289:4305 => 1.6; 0.838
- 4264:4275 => -0.1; 1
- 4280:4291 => -0.3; 0.986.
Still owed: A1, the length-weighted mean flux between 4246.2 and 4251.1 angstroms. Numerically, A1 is 1.07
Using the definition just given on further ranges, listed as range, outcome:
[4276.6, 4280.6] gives 1.06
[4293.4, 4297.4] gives 0.89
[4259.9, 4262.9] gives 1.05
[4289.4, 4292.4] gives 0.925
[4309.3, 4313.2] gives 0.846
